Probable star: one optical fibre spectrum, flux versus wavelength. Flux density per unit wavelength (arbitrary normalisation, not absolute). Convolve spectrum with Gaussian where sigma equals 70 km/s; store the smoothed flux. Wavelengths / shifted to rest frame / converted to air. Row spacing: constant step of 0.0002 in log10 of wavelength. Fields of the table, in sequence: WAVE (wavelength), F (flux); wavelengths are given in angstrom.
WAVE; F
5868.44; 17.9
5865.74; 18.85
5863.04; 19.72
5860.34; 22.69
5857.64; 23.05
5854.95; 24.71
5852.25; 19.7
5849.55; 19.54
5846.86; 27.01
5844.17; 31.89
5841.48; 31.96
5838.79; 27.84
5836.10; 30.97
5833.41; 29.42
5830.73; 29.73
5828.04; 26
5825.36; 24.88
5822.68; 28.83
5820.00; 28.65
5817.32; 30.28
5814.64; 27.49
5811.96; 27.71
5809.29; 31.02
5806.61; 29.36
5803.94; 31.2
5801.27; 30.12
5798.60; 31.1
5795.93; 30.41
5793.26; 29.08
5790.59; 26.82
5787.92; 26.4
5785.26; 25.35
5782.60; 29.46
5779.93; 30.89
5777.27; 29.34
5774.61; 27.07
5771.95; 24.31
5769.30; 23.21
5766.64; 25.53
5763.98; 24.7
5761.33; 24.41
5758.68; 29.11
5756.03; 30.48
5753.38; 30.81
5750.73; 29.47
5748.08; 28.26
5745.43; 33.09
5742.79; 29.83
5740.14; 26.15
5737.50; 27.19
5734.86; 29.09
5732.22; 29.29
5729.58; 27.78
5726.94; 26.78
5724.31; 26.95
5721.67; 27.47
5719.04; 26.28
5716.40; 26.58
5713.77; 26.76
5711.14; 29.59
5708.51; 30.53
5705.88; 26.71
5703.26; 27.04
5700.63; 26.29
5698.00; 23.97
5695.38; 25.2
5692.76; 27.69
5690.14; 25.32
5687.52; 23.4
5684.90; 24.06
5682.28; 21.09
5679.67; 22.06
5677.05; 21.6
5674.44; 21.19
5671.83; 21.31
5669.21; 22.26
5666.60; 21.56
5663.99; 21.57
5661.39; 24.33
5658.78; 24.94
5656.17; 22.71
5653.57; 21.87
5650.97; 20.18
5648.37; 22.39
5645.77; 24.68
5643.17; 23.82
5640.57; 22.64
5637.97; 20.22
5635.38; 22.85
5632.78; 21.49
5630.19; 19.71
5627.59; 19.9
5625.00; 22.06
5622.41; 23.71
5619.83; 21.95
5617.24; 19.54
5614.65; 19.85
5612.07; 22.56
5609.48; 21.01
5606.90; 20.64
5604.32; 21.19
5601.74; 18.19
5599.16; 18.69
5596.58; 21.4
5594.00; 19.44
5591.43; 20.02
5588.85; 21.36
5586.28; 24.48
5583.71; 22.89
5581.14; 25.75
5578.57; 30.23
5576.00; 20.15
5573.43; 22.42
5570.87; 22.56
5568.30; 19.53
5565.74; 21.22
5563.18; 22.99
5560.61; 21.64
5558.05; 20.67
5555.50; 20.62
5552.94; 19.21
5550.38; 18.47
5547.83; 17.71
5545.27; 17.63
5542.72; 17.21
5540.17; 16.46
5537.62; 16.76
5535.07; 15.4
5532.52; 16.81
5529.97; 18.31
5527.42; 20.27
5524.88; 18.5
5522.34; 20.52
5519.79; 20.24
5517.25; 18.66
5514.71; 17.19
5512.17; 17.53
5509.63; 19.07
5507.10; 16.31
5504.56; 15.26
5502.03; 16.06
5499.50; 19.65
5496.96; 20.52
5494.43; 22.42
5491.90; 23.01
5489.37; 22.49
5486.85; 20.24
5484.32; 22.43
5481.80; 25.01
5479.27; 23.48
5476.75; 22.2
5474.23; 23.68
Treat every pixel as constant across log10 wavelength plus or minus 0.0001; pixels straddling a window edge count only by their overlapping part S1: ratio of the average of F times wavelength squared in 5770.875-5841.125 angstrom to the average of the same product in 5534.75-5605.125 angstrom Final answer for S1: 1.51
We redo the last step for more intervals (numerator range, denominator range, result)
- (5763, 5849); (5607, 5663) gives 1.37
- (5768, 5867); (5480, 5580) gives 1.52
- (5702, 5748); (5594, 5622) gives 1.42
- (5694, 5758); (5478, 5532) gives 1.53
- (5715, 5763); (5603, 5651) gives 1.36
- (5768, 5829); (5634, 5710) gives 1.25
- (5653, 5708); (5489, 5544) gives 1.36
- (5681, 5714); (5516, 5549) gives 1.53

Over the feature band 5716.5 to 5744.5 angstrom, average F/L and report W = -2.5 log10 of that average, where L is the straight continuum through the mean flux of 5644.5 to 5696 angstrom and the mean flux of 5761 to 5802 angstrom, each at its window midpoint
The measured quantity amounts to -0.10 mag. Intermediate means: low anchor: 22.9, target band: 27.7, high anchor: 27.4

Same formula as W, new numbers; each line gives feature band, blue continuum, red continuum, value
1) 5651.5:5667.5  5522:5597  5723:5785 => 0.07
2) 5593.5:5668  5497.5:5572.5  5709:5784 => 0.06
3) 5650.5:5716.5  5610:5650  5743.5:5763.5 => 0.04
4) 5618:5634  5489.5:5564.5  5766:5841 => 0.04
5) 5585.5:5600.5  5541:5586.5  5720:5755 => 0.09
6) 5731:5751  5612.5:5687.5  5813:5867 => -0.21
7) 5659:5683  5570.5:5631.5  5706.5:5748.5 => 0.15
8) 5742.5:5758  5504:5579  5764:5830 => -0.15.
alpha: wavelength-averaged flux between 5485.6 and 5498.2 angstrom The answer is 21.8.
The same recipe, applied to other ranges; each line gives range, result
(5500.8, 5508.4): 15.9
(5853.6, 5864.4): 22.5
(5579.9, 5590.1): 23.6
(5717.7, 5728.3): 26.9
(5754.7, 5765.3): 27.2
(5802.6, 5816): 29.4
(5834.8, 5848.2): 29.9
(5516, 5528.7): 19.6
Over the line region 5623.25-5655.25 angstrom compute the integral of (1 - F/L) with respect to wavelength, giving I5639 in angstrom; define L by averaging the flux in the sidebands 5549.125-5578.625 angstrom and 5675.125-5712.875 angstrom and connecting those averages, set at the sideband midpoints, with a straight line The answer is 2.4 angstrom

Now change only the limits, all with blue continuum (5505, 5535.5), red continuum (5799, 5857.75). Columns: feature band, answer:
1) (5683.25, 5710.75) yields -2.62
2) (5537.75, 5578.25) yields -1.27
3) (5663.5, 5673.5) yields 0.54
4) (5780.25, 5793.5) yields -0.46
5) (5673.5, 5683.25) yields 0.72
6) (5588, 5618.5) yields 0.78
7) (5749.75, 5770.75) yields -1.13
